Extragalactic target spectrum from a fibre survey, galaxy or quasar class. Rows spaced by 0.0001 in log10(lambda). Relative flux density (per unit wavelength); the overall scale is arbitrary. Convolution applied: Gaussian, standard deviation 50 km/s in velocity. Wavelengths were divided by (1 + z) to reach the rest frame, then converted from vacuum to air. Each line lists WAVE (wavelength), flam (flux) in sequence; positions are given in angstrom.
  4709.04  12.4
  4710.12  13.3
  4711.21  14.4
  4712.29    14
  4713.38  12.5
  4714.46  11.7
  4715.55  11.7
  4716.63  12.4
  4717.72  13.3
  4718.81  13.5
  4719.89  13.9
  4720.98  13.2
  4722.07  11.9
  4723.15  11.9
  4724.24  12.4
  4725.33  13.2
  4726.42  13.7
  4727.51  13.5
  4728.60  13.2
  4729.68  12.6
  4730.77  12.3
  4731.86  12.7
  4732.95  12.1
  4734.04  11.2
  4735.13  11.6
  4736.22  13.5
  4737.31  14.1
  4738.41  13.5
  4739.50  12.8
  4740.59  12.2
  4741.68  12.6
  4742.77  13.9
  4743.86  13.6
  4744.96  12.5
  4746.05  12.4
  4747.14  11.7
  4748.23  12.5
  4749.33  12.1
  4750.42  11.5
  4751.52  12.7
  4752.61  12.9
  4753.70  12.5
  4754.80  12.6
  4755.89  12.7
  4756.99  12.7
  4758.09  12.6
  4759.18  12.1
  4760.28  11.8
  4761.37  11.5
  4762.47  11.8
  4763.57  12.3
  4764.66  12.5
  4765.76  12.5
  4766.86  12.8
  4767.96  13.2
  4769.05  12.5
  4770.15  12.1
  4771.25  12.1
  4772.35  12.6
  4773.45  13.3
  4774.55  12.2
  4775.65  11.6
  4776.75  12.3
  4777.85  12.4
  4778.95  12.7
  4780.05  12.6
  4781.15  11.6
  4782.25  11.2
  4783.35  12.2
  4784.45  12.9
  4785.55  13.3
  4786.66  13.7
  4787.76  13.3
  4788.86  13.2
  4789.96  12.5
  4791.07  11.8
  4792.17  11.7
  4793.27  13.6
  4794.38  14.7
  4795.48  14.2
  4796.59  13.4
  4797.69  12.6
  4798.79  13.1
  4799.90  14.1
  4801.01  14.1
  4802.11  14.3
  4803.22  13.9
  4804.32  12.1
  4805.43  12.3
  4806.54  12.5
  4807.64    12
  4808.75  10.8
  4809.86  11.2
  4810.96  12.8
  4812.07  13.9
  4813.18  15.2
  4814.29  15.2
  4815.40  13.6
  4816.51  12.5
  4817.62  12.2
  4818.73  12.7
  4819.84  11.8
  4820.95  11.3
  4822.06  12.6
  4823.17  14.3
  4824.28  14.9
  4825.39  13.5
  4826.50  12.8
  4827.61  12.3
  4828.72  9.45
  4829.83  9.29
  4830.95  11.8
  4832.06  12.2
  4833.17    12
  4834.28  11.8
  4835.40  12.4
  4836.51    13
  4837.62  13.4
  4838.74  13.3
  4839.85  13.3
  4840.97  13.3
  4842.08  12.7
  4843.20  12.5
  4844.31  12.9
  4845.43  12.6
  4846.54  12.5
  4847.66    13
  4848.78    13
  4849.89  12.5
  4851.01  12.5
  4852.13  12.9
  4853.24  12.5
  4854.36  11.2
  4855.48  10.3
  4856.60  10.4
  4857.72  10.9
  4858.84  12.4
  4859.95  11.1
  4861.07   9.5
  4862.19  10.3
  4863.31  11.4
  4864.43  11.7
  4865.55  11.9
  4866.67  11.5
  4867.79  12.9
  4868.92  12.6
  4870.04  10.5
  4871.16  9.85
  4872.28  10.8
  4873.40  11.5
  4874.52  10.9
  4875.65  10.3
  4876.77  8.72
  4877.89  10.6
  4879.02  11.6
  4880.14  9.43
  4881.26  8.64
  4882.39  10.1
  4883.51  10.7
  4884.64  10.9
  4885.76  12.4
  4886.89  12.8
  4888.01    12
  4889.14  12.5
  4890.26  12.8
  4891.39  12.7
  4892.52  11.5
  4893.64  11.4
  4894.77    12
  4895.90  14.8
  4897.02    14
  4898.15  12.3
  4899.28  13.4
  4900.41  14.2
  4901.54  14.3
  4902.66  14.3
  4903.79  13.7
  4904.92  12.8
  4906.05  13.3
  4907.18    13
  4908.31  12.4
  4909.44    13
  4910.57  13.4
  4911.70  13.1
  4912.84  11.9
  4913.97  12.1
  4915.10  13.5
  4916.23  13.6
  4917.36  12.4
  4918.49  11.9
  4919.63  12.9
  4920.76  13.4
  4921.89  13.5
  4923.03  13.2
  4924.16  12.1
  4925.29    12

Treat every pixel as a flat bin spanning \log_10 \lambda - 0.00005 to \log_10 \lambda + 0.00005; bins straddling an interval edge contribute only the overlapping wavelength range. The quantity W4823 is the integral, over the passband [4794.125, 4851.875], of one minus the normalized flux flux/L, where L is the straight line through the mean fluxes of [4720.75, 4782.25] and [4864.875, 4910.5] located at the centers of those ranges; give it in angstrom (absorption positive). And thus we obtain -2.66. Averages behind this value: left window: 12.5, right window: 12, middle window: 12.8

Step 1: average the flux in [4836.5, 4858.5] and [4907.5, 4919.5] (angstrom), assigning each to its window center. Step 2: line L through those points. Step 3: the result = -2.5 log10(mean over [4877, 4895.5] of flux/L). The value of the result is 0.11 mag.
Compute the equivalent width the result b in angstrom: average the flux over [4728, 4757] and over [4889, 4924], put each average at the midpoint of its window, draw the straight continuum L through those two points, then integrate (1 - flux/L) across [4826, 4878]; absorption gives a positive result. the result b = 4.6 angstrom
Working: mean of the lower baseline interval 12.6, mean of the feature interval 11.7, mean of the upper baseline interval 13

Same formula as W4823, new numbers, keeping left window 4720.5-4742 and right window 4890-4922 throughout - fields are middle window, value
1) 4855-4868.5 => 1.8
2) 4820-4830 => 0.4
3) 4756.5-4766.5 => 0.4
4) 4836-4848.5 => 0.0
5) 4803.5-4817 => 0.0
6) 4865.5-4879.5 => 2.1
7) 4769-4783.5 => 0.6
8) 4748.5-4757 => 0.2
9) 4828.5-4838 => 0.8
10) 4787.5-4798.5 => -0.2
